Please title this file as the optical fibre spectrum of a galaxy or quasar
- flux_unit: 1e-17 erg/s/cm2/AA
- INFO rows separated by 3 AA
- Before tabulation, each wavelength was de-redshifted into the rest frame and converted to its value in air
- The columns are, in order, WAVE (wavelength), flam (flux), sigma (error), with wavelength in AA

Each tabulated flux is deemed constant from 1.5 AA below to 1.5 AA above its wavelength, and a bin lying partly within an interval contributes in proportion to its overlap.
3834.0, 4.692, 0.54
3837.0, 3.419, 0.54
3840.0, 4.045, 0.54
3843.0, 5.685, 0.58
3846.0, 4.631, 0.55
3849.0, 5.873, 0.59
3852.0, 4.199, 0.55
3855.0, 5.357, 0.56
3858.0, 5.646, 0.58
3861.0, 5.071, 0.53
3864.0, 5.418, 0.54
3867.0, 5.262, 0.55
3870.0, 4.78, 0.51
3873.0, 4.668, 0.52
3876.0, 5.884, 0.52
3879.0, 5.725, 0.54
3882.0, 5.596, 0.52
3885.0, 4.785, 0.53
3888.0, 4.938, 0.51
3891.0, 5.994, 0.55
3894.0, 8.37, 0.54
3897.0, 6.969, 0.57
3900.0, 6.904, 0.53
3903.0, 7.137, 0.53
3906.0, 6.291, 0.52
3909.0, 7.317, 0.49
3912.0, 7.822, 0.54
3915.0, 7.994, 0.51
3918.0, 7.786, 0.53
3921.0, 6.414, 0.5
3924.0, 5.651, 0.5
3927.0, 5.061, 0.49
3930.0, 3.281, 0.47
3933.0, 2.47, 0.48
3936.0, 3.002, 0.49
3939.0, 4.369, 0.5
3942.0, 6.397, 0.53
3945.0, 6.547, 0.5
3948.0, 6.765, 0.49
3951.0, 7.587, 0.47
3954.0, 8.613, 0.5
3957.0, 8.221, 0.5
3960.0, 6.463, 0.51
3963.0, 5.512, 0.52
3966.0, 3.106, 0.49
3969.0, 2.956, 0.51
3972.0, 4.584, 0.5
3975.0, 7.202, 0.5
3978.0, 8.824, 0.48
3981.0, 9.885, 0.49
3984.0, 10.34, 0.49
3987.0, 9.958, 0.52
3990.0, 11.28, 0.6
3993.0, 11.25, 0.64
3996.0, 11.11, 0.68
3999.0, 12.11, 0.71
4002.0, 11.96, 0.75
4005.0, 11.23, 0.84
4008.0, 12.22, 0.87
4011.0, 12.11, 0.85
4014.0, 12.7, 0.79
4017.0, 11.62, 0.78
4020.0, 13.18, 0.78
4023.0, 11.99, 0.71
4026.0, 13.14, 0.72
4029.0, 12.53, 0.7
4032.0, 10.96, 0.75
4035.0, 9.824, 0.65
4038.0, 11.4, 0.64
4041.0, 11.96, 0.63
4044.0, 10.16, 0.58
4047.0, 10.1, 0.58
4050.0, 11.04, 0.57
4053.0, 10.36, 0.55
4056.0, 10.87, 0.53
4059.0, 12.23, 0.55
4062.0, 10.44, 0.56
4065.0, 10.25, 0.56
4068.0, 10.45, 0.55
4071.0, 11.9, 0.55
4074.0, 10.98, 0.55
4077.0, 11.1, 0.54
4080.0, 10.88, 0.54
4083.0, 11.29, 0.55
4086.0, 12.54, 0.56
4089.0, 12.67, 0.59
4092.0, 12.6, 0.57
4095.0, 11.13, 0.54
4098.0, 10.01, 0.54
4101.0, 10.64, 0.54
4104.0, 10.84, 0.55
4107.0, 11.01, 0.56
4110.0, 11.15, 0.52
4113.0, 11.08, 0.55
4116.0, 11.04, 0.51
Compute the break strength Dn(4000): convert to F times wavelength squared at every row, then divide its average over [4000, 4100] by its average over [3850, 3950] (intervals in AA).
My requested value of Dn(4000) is 2.14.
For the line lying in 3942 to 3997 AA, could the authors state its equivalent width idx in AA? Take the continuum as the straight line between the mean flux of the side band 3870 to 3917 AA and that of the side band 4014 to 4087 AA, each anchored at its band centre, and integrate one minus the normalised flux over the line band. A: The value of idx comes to 6.95 AA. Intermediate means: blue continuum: 6.39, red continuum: 11.3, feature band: 7.72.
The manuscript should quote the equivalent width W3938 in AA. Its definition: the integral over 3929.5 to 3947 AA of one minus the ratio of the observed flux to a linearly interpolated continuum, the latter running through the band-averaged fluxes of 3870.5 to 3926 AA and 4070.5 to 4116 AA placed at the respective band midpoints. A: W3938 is 7.0 AA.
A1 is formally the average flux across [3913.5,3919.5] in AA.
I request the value 7.89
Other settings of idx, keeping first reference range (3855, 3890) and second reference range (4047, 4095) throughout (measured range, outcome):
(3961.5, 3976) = 6.4 AA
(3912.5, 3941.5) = 6.7 AA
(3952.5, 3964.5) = 1.0 AA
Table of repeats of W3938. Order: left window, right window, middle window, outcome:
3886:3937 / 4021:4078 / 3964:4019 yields -3.1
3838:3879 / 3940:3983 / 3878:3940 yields -0.9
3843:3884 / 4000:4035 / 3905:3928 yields 2.2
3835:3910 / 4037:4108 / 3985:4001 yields -4.0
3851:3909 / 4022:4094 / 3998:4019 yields -4.8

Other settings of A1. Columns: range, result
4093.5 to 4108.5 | 10.7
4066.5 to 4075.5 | 11.1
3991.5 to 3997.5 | 11.2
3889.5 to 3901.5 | 7.06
